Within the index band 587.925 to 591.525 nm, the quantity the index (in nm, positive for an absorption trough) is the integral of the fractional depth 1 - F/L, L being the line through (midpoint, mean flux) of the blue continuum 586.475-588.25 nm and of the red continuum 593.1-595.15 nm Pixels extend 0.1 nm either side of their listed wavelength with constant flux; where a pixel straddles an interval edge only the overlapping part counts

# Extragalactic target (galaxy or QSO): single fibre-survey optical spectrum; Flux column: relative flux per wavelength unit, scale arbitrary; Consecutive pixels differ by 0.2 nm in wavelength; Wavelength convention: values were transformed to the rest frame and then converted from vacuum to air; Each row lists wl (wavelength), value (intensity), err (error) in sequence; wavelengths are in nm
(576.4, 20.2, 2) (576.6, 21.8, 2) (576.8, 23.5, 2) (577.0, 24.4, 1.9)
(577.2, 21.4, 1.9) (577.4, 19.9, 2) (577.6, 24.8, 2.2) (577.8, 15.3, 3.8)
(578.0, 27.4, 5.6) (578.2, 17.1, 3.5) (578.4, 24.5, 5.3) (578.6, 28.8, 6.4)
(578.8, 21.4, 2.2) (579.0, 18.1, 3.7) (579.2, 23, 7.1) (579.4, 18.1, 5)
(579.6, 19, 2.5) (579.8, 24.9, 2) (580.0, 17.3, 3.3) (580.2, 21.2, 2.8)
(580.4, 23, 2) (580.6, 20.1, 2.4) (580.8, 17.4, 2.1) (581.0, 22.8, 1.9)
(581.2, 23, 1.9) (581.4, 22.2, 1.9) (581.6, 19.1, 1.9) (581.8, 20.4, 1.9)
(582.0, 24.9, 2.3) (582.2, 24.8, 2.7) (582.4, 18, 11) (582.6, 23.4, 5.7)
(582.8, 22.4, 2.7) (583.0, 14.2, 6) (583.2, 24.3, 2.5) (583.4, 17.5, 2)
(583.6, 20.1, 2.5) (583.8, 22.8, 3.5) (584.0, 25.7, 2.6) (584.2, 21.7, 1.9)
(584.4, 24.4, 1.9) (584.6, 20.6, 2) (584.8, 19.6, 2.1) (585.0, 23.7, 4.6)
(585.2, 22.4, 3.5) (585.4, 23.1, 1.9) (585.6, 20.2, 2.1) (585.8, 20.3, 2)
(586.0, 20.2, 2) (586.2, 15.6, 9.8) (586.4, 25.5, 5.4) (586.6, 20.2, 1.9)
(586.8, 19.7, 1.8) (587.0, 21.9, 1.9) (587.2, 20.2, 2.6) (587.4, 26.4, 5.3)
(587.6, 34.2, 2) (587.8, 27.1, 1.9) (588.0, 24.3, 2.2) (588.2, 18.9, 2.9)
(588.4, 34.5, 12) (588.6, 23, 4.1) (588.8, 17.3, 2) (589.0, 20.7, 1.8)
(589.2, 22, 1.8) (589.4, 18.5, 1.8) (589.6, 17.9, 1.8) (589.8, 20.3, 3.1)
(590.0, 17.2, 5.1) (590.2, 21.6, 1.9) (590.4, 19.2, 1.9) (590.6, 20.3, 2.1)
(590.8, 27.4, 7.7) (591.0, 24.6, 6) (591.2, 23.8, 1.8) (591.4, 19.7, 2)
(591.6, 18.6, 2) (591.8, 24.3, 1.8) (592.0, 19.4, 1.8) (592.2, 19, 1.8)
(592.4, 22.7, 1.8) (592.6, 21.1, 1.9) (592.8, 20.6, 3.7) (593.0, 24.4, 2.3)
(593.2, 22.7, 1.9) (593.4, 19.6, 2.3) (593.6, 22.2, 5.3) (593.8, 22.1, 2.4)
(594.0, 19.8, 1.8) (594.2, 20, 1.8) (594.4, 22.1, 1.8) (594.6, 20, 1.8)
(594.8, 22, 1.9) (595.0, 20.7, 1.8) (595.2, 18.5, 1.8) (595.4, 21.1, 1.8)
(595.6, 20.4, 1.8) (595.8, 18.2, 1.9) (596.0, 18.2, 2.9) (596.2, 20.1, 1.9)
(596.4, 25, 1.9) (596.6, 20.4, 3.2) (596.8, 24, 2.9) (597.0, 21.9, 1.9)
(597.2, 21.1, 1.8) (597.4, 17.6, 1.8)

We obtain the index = 0.18 nm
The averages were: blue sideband 23.8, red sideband 21.1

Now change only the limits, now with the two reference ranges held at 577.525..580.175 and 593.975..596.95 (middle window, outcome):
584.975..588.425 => -0.30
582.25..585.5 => -0.04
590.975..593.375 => -0.08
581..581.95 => -0.01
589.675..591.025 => -0.02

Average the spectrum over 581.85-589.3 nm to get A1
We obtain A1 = 22.3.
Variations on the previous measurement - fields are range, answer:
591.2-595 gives 21.2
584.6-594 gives 21.9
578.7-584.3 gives 21.1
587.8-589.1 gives 23.4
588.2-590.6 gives 21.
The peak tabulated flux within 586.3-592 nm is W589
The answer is 34.5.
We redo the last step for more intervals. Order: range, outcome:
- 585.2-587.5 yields 26.4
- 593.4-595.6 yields 22.2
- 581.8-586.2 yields 25.7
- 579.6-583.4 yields 24.9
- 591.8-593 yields 24.4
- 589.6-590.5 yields 21.6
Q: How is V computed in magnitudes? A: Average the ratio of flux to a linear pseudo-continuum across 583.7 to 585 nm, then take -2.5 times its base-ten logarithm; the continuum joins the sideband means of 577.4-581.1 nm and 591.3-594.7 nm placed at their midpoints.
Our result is -0.07 mag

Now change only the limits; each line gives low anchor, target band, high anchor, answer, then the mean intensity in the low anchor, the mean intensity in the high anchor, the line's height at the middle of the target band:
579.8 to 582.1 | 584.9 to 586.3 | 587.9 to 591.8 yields 0.03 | 21.2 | 21.6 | 21.4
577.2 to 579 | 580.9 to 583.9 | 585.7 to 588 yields 0.06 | 22.1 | 22.9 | 22.5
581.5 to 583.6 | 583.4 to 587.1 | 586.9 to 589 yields 0.06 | 20.9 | 24.6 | 22.7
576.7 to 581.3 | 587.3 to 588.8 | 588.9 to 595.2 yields -0.23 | 21.6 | 21.1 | 21.2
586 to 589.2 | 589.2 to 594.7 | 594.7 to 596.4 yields 0.02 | 23.2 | 20.2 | 21.5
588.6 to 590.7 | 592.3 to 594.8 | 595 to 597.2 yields -0.06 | 19.7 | 20.8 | 20.3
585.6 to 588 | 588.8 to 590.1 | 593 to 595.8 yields 0.15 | 22.8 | 20.9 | 22.1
